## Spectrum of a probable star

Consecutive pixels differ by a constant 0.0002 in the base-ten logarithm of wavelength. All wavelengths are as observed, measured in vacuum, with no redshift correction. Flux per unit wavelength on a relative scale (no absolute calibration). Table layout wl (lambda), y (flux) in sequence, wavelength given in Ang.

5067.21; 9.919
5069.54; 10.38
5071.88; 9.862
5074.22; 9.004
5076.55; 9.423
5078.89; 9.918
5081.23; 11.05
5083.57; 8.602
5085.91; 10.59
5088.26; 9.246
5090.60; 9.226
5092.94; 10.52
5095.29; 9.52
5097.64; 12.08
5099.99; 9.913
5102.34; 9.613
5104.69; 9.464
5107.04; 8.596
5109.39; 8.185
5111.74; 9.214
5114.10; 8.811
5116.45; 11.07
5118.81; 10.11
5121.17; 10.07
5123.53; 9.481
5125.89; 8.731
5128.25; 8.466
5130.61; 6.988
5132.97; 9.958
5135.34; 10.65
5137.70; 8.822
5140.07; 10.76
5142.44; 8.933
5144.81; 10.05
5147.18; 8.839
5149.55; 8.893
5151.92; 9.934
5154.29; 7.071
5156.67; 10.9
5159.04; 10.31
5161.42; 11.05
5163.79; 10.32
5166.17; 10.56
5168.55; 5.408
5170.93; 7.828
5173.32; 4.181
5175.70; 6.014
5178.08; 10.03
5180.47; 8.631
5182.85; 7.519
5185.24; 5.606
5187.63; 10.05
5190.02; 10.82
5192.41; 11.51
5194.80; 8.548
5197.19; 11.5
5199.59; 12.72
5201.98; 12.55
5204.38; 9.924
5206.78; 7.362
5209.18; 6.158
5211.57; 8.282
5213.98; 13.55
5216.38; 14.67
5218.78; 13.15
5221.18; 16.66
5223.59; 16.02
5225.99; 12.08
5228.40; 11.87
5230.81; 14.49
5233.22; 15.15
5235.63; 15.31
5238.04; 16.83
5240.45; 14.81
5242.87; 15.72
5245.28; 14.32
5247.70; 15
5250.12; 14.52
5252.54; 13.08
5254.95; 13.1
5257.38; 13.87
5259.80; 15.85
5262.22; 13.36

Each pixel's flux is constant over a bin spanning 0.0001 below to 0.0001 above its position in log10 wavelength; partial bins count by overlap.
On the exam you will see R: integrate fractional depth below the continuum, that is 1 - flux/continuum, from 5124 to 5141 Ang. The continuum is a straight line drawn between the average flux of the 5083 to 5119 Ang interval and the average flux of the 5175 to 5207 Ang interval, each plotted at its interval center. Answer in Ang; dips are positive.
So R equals 0.8 Ang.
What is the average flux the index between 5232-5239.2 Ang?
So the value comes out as 15.8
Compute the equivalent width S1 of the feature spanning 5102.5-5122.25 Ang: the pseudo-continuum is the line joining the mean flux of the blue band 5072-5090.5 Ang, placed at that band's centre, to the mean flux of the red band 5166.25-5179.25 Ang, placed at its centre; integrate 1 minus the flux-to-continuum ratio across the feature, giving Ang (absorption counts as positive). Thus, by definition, -1.5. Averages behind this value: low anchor 9.67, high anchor 7.02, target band 9.45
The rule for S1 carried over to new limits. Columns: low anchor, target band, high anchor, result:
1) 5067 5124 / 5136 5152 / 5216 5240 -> 2.9 Ang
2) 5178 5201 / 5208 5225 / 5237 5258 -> -0.8 Ang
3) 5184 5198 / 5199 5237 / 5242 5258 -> -2.4 Ang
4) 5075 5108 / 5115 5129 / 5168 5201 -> -0.3 Ang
